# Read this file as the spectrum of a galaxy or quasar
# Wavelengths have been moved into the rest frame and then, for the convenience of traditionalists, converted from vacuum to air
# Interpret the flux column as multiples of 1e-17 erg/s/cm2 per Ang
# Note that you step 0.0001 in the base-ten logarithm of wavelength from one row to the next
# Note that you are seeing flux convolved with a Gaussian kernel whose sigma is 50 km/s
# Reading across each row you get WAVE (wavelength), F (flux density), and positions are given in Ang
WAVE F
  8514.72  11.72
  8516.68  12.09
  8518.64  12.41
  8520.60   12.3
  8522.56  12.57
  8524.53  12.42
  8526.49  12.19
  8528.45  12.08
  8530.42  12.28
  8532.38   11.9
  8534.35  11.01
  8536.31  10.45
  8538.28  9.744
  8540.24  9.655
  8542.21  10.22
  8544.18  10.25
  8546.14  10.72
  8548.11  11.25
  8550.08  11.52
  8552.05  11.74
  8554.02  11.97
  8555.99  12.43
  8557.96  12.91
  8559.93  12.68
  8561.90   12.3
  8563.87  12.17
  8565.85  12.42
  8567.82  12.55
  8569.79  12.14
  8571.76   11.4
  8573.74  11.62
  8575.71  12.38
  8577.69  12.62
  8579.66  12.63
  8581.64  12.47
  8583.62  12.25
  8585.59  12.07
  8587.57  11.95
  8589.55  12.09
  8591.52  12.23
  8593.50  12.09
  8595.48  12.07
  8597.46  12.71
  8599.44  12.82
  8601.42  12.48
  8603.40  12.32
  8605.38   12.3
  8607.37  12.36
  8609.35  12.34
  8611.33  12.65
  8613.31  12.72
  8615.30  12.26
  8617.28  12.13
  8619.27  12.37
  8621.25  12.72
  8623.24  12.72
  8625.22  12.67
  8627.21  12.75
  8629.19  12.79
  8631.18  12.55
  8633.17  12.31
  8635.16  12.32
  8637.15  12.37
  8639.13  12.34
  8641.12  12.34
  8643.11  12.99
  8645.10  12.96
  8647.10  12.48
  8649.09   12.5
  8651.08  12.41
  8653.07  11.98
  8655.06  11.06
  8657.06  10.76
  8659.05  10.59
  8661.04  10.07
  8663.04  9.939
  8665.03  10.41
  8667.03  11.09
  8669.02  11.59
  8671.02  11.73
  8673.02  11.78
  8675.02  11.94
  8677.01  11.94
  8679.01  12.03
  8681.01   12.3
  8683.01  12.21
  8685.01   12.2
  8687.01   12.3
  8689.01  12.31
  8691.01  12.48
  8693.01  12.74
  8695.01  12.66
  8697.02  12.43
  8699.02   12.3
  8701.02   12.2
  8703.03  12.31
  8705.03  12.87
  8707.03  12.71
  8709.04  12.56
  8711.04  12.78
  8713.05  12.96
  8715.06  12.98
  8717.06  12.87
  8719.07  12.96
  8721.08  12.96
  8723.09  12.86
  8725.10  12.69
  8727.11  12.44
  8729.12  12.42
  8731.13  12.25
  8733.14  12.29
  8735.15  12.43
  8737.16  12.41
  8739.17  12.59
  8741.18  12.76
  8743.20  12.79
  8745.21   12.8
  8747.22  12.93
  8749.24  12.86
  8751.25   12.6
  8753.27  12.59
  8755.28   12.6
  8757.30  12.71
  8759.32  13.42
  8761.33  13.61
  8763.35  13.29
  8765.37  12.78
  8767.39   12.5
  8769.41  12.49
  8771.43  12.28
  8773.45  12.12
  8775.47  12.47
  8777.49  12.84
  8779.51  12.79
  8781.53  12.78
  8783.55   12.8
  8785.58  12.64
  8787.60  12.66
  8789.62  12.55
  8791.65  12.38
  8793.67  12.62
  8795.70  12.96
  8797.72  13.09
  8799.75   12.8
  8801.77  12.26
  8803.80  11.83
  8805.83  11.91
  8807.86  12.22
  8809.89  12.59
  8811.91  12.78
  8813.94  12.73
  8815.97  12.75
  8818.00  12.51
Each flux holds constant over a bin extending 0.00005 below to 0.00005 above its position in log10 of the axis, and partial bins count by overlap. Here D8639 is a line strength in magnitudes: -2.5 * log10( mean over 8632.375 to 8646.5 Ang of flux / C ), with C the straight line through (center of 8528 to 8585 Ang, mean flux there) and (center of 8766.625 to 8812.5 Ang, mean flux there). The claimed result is -0.05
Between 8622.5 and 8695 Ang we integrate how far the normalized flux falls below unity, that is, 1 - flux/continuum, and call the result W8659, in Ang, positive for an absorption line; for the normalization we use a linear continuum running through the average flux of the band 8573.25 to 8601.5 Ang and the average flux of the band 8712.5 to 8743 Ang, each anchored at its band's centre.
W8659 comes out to 2.8 Ang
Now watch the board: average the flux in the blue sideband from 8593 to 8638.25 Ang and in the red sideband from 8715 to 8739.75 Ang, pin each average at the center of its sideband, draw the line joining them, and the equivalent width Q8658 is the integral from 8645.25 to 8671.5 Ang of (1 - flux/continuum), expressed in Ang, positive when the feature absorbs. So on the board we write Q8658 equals 2.53 Ang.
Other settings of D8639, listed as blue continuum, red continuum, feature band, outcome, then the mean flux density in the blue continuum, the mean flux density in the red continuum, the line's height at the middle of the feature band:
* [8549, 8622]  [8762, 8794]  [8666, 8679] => 0.07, 12.3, 12.6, 12.4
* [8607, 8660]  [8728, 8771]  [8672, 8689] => 0.03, 12.3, 12.7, 12.5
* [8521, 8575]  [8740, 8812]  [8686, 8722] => -0.02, 11.7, 12.7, 12.4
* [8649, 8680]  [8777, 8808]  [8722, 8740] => -0.05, 11.3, 12.6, 12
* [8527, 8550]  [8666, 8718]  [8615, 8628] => -0.08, 10.9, 12.3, 11.7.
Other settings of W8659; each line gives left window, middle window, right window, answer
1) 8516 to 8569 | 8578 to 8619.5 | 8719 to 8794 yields -1.3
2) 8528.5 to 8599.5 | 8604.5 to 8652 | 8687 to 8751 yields -1.4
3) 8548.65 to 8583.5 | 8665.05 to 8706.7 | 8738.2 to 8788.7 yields 1.3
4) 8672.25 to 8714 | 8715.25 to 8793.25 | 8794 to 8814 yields -1.5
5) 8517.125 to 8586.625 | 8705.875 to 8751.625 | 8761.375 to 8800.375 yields -0.7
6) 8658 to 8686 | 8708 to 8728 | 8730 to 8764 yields -0.9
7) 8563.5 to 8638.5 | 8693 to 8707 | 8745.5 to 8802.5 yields 0.1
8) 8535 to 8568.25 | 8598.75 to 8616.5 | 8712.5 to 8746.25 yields -0.9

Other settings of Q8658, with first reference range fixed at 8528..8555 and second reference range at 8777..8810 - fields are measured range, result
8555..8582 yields -2.74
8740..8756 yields -0.59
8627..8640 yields -0.99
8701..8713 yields -0.59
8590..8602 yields -1.07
